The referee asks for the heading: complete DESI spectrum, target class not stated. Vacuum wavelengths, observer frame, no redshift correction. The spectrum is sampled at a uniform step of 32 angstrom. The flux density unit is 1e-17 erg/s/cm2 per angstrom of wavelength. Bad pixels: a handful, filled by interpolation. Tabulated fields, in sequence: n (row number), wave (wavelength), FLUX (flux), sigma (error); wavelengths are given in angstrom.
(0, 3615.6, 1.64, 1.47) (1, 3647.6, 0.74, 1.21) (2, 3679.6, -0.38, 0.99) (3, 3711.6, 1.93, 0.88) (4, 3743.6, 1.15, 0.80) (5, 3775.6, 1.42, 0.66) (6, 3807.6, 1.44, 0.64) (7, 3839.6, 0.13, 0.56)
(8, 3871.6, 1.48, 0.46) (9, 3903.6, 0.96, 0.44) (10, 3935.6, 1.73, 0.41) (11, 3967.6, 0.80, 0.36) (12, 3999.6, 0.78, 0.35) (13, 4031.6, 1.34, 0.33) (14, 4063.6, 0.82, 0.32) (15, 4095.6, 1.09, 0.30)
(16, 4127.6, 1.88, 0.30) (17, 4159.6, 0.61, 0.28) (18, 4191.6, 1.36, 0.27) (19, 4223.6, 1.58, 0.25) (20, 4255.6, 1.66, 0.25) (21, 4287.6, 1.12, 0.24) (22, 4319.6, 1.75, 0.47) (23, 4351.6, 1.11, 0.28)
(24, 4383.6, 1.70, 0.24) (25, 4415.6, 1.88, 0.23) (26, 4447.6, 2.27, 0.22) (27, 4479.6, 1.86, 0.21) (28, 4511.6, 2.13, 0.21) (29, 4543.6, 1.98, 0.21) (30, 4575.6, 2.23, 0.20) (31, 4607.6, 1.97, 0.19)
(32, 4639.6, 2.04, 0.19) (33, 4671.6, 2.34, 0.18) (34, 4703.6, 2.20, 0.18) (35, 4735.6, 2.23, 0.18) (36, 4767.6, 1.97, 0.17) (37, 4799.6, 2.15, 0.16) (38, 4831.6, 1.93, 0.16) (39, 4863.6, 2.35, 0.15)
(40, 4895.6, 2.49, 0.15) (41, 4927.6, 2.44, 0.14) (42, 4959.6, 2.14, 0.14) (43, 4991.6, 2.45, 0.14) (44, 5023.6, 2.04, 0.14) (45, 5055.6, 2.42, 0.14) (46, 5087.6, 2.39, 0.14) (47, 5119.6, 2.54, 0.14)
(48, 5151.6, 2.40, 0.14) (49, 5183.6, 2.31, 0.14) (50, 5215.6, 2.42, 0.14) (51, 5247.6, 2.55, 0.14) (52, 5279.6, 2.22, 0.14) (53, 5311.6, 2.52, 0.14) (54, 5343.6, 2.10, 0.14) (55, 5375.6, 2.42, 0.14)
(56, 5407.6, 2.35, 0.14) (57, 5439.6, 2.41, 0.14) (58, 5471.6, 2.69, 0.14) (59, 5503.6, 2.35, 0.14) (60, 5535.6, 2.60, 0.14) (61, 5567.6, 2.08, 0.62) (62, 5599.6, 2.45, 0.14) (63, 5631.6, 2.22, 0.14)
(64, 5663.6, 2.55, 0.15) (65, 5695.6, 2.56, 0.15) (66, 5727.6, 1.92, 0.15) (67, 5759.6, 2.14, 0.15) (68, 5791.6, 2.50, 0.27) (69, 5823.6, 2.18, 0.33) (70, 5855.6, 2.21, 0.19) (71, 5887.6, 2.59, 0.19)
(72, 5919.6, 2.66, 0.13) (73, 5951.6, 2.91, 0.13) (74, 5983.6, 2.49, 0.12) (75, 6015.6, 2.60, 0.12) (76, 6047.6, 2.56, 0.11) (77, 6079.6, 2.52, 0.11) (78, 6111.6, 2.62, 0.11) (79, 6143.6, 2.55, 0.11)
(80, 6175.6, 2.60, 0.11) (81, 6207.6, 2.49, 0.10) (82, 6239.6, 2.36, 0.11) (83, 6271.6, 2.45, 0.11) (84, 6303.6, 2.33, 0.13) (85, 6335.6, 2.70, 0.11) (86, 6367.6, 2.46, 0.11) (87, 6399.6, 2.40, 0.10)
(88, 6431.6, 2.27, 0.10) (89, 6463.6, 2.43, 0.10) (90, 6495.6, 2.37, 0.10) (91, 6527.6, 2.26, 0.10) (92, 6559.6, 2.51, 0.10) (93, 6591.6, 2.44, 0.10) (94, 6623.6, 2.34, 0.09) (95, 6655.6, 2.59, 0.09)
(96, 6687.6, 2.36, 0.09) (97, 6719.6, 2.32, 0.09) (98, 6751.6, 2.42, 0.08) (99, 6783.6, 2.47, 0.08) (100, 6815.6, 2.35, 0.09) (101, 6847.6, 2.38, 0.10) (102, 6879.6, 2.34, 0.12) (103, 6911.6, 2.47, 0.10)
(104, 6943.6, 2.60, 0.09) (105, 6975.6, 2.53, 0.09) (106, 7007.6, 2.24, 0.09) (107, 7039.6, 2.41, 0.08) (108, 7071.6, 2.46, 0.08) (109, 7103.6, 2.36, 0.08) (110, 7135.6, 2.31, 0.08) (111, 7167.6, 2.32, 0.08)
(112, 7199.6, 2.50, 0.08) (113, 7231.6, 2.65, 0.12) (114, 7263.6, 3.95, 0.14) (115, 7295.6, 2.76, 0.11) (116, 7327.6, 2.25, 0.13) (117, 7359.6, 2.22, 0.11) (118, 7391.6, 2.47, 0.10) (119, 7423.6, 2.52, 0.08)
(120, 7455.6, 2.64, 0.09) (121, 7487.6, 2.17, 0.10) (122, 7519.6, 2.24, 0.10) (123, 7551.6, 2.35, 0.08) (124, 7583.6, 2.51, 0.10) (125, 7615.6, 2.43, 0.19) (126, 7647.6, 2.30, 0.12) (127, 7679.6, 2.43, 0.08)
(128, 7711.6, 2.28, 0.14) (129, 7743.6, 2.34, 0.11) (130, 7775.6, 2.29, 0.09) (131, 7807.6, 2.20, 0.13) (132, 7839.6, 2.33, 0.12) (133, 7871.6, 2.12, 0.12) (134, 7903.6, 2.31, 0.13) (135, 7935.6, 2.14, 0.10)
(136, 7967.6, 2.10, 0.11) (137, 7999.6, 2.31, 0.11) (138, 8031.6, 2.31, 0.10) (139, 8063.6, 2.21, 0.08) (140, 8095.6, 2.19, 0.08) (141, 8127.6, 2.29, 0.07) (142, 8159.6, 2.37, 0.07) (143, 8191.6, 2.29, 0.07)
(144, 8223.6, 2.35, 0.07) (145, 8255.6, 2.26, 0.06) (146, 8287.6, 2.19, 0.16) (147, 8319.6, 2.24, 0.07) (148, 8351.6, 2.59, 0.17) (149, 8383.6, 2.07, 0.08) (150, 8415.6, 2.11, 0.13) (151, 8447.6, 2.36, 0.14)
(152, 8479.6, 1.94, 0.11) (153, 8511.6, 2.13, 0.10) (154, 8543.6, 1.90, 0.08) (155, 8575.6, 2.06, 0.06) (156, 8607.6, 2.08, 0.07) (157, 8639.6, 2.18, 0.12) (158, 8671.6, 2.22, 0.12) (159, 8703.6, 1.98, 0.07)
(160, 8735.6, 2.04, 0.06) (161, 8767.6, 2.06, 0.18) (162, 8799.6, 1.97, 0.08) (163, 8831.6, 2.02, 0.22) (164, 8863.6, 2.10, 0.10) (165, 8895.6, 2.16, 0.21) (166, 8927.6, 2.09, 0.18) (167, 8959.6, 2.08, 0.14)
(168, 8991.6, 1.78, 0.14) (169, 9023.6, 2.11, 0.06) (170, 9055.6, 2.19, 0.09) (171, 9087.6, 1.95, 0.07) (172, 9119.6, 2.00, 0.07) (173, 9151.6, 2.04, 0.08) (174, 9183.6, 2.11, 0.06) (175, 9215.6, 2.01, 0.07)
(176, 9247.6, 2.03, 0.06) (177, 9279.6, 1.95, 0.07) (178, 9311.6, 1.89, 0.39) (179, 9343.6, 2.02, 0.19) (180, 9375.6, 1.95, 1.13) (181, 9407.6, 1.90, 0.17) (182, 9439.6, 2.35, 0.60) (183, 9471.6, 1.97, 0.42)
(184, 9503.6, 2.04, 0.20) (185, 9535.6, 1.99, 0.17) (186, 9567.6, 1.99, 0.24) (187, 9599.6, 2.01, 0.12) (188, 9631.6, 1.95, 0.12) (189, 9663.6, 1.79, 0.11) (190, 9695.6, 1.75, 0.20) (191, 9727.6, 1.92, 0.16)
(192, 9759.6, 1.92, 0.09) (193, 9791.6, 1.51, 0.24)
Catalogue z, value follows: 0.11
